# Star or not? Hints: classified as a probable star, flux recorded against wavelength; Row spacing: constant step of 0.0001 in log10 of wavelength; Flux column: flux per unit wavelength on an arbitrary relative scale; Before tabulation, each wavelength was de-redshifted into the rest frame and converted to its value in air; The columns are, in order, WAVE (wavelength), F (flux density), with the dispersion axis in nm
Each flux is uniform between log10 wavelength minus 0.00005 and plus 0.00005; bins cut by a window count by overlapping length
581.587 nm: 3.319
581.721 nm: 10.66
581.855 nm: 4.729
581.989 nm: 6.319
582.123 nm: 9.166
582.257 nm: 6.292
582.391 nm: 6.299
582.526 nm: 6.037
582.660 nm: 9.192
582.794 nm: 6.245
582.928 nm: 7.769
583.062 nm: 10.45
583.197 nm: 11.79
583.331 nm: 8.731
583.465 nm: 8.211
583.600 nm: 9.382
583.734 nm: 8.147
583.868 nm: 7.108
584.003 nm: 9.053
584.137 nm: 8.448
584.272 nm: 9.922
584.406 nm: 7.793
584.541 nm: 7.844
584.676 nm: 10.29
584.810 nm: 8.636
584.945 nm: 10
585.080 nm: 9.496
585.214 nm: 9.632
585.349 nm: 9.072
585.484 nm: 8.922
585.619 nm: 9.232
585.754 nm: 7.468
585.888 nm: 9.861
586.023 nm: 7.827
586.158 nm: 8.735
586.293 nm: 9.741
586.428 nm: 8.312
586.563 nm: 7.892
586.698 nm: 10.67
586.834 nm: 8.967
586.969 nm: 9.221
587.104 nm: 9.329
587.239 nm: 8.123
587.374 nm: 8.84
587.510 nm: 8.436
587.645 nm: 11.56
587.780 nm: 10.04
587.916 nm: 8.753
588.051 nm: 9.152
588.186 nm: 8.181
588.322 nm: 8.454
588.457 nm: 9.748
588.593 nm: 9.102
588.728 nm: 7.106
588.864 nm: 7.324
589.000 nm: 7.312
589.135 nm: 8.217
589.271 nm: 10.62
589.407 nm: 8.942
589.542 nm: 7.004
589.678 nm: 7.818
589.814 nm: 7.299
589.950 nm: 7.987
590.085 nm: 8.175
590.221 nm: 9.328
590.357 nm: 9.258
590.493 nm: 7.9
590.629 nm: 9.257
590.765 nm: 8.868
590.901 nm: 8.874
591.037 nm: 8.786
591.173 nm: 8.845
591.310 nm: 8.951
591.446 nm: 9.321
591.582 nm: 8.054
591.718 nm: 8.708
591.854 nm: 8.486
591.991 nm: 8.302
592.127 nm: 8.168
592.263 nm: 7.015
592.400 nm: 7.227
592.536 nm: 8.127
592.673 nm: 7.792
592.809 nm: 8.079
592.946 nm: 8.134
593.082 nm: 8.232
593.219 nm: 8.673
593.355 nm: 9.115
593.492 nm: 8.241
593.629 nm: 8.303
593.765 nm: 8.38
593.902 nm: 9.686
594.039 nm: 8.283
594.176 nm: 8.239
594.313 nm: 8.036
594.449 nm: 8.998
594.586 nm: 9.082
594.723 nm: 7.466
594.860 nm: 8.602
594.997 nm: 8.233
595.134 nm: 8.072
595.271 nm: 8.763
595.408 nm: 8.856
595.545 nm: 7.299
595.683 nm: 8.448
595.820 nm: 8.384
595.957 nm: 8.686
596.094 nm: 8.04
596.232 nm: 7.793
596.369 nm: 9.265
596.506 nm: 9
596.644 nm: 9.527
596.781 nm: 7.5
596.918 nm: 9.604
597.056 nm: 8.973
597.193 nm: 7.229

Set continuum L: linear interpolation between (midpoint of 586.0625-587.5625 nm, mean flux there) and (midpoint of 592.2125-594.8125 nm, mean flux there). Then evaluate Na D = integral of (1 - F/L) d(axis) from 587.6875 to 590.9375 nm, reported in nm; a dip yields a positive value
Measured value 0.05 nm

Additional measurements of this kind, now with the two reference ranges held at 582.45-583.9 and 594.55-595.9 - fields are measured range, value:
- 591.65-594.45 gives 0.02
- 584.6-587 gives -0.19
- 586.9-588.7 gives -0.15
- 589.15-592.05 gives -0.08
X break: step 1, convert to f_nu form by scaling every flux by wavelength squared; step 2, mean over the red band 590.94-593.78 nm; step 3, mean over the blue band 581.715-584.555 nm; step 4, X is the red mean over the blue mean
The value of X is 1.06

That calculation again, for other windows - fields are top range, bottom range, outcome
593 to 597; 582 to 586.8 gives 1.02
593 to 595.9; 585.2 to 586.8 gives 0.97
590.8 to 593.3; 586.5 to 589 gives 0.95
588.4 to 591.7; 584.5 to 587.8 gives 0.94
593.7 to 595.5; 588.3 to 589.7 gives 1.04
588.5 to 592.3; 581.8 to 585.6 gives 1.02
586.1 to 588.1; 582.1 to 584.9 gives 1.10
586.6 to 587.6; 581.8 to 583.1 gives 1.28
